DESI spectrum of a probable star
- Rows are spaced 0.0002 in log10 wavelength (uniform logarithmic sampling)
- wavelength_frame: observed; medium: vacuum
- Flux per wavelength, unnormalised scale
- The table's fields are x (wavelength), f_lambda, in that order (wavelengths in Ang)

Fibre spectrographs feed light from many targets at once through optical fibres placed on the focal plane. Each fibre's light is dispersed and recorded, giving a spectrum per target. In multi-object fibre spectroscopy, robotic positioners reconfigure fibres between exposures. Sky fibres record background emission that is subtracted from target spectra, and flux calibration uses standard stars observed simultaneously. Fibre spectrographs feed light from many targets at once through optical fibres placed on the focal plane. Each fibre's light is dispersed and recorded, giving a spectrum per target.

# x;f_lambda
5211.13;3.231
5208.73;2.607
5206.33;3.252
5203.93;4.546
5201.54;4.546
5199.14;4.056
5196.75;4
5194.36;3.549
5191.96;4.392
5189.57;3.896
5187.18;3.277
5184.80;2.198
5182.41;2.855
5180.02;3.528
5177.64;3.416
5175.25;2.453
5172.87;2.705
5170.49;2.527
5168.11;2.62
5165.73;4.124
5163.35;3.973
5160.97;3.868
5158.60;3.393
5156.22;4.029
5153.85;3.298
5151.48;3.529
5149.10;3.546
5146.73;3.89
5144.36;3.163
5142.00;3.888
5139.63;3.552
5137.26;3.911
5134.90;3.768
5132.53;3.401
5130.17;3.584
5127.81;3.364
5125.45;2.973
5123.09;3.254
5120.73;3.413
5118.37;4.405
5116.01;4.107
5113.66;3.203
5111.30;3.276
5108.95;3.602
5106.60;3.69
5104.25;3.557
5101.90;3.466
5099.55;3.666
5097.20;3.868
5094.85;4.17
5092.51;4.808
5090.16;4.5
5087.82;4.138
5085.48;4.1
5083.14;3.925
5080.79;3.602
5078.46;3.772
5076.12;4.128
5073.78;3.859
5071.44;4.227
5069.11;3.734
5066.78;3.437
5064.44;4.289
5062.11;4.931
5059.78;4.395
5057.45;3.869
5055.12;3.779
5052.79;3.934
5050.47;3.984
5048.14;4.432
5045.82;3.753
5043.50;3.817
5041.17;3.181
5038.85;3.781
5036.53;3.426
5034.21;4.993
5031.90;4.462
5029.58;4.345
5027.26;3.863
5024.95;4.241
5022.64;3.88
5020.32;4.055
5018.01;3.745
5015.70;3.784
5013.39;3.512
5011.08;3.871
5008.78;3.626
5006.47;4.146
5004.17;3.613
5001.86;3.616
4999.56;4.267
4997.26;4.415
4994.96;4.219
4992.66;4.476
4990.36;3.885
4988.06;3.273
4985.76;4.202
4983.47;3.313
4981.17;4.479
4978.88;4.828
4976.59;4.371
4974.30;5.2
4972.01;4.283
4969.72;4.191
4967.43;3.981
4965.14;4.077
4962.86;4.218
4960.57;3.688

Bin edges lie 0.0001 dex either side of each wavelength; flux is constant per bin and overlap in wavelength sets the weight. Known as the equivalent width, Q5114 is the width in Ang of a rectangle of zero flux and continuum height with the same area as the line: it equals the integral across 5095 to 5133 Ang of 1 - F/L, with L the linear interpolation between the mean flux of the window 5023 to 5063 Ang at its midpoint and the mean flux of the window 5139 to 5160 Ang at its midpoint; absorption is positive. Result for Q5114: 1.8 Ang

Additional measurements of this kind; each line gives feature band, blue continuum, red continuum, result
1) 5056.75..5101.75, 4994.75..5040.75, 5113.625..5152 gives -3.4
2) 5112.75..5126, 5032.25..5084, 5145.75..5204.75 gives 0.5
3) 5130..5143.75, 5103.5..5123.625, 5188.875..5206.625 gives 0.3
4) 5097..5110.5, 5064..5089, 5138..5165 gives 0.7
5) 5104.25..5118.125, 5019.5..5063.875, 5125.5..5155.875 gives 0.3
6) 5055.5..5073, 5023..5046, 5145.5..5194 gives -1.1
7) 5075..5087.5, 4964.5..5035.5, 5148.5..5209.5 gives -0.3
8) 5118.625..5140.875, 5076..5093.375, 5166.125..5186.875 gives -0.1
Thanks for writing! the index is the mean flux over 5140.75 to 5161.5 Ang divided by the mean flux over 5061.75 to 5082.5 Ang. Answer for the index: 0.91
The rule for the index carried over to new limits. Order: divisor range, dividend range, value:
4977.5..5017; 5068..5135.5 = 0.95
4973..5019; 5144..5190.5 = 0.82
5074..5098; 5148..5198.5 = 0.83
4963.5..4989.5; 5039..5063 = 0.95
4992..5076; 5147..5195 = 0.84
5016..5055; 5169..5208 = 0.86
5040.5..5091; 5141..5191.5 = 0.84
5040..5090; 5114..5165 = 0.91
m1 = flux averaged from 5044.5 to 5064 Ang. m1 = 4.14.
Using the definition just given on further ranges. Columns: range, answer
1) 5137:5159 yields 3.62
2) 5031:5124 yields 3.92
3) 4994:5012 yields 3.97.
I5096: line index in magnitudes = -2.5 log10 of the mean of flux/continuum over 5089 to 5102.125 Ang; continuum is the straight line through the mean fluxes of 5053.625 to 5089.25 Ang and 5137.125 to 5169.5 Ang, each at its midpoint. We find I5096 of -0.06 mag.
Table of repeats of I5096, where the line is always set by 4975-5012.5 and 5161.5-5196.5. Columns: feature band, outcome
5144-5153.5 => -0.042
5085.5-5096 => -0.197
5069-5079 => -0.073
